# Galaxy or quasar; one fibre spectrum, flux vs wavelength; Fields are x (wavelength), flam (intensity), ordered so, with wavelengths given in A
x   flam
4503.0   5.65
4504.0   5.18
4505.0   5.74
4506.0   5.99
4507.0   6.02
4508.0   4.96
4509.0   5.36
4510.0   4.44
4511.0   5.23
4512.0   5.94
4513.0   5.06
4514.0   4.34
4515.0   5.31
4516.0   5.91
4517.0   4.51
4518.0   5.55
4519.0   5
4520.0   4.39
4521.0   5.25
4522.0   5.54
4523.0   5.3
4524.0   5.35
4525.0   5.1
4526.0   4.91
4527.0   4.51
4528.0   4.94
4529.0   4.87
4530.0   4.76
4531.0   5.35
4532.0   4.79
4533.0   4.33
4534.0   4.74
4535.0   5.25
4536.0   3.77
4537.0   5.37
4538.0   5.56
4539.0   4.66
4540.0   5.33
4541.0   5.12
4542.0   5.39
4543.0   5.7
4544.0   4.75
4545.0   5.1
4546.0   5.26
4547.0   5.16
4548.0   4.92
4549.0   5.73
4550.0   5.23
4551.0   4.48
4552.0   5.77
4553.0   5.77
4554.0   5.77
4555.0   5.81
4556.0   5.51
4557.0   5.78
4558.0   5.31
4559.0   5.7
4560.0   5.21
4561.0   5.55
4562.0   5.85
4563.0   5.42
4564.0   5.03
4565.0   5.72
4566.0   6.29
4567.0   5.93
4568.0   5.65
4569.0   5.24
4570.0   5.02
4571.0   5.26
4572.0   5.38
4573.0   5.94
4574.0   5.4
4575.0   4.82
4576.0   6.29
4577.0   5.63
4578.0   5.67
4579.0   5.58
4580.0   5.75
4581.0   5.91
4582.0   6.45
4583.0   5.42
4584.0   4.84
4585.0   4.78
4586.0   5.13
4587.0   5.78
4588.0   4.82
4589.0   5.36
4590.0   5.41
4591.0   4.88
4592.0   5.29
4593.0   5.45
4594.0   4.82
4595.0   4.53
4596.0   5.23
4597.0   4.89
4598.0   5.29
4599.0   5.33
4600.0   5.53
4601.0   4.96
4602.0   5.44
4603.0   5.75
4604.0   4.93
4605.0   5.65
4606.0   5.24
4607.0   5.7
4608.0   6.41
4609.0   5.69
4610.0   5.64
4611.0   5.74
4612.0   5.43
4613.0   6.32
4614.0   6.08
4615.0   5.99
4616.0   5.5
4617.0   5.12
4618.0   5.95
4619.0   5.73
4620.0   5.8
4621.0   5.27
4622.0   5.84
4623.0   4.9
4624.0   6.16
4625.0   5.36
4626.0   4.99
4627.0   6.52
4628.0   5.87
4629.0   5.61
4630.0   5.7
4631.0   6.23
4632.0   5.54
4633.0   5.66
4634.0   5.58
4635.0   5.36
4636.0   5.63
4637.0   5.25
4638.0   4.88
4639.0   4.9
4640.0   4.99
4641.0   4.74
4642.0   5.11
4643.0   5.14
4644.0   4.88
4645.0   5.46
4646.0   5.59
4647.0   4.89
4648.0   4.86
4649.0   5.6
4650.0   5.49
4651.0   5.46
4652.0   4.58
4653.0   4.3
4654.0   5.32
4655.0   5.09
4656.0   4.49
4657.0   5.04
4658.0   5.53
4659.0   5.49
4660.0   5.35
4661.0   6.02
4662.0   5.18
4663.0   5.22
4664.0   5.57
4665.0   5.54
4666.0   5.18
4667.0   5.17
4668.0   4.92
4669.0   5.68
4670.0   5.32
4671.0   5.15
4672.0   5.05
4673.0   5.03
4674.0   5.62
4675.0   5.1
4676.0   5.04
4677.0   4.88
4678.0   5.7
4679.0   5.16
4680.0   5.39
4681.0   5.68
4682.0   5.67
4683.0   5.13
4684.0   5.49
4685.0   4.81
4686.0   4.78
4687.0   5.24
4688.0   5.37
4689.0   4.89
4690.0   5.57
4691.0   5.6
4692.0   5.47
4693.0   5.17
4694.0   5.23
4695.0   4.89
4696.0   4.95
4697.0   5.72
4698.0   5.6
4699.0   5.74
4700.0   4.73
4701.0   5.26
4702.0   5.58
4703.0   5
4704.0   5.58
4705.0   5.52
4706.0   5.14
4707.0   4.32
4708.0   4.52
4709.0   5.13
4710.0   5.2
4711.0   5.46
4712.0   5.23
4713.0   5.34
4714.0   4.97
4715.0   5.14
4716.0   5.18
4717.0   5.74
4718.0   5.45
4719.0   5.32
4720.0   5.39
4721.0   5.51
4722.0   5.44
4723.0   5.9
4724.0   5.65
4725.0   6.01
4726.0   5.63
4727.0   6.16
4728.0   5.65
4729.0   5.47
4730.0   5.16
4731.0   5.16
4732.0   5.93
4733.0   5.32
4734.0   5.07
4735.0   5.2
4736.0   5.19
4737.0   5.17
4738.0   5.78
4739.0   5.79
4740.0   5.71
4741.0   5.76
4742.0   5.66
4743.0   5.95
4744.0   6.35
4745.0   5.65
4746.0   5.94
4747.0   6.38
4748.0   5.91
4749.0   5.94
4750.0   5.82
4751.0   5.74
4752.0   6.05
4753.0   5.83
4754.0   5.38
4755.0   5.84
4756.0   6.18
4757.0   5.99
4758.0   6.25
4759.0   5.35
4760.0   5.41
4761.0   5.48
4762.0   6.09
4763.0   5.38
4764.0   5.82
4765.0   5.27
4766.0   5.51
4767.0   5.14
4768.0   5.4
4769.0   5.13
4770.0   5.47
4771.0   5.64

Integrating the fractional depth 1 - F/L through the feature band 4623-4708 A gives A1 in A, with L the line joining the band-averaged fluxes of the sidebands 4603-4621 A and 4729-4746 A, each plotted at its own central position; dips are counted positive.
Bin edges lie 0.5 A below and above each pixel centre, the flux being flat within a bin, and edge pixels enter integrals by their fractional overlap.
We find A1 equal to 5.3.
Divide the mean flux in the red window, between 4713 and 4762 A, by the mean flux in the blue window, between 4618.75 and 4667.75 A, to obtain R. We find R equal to 1.06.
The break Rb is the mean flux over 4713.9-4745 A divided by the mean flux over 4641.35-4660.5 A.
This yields 1.08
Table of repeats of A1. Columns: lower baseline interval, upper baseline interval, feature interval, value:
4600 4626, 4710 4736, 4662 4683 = 0.86 A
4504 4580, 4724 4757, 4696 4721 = 1.71 A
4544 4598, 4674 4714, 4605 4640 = -1.90 A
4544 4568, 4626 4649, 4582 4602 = 0.92 A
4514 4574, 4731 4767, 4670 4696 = 1.48 A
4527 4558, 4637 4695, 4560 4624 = -3.83 A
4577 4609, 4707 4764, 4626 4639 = -0.40 A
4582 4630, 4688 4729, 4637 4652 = 0.82 A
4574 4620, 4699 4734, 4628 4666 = 0.99 A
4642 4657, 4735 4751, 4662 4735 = 1.71 A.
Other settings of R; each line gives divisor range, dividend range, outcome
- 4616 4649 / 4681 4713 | 0.96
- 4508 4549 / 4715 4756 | 1.12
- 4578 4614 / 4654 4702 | 0.97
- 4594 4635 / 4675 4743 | 0.96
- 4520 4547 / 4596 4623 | 1.11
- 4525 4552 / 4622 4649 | 1.07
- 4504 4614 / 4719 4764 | 1.07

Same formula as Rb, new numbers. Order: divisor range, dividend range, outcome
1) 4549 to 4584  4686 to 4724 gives 0.95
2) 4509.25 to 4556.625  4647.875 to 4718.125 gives 1.02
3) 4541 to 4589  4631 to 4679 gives 0.96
